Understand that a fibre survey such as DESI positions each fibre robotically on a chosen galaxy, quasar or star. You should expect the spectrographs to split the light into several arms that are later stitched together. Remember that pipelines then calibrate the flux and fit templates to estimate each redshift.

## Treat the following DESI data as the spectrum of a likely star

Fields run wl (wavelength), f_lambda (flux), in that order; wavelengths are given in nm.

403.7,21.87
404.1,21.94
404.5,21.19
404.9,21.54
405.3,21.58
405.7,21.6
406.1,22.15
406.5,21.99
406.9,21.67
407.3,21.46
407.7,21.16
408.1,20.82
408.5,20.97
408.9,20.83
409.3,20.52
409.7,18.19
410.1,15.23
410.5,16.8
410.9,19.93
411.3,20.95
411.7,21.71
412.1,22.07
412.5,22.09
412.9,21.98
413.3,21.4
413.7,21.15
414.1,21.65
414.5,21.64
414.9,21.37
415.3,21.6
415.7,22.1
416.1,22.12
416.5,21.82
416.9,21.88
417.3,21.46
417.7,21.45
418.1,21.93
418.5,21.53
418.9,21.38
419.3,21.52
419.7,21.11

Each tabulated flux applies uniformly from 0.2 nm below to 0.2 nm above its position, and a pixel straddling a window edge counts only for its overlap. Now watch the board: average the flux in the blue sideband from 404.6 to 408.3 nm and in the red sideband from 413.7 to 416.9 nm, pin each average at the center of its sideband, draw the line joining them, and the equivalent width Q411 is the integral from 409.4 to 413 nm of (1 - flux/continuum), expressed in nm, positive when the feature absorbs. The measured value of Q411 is 0.30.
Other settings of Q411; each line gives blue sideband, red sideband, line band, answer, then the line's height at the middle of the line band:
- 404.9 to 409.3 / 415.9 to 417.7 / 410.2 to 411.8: 0.156 nm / 21.5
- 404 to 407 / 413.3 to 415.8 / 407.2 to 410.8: 0.355 nm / 21.6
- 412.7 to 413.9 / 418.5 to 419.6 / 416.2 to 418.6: -0.028 nm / 21.5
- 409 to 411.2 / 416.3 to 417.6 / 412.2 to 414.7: -0.209 nm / 20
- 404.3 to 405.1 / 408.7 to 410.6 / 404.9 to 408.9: -0.285 nm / 20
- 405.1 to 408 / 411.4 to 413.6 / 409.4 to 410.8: 0.289 nm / 21.7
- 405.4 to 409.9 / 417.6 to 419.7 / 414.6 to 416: -0.022 nm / 21.4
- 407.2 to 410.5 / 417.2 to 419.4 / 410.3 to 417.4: -0.223 nm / 20.7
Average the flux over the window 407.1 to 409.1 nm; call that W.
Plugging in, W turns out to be 21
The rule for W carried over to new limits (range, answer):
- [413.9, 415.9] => 21.7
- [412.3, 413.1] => 22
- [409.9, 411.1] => 17.3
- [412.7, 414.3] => 21.5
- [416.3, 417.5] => 21.7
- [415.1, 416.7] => 21.9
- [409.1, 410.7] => 17.7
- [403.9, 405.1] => 21.6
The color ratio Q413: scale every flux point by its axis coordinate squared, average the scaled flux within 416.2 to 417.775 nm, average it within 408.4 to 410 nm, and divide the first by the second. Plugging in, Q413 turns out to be 1.14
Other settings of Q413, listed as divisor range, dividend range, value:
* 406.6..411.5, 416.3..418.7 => 1.13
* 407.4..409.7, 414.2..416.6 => 1.09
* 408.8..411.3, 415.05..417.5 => 1.20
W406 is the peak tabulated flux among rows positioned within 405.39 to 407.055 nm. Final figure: 22.15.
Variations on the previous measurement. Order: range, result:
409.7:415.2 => 22.09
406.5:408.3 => 21.99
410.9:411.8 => 21.71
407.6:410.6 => 21.16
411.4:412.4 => 22.07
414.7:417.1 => 22.12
